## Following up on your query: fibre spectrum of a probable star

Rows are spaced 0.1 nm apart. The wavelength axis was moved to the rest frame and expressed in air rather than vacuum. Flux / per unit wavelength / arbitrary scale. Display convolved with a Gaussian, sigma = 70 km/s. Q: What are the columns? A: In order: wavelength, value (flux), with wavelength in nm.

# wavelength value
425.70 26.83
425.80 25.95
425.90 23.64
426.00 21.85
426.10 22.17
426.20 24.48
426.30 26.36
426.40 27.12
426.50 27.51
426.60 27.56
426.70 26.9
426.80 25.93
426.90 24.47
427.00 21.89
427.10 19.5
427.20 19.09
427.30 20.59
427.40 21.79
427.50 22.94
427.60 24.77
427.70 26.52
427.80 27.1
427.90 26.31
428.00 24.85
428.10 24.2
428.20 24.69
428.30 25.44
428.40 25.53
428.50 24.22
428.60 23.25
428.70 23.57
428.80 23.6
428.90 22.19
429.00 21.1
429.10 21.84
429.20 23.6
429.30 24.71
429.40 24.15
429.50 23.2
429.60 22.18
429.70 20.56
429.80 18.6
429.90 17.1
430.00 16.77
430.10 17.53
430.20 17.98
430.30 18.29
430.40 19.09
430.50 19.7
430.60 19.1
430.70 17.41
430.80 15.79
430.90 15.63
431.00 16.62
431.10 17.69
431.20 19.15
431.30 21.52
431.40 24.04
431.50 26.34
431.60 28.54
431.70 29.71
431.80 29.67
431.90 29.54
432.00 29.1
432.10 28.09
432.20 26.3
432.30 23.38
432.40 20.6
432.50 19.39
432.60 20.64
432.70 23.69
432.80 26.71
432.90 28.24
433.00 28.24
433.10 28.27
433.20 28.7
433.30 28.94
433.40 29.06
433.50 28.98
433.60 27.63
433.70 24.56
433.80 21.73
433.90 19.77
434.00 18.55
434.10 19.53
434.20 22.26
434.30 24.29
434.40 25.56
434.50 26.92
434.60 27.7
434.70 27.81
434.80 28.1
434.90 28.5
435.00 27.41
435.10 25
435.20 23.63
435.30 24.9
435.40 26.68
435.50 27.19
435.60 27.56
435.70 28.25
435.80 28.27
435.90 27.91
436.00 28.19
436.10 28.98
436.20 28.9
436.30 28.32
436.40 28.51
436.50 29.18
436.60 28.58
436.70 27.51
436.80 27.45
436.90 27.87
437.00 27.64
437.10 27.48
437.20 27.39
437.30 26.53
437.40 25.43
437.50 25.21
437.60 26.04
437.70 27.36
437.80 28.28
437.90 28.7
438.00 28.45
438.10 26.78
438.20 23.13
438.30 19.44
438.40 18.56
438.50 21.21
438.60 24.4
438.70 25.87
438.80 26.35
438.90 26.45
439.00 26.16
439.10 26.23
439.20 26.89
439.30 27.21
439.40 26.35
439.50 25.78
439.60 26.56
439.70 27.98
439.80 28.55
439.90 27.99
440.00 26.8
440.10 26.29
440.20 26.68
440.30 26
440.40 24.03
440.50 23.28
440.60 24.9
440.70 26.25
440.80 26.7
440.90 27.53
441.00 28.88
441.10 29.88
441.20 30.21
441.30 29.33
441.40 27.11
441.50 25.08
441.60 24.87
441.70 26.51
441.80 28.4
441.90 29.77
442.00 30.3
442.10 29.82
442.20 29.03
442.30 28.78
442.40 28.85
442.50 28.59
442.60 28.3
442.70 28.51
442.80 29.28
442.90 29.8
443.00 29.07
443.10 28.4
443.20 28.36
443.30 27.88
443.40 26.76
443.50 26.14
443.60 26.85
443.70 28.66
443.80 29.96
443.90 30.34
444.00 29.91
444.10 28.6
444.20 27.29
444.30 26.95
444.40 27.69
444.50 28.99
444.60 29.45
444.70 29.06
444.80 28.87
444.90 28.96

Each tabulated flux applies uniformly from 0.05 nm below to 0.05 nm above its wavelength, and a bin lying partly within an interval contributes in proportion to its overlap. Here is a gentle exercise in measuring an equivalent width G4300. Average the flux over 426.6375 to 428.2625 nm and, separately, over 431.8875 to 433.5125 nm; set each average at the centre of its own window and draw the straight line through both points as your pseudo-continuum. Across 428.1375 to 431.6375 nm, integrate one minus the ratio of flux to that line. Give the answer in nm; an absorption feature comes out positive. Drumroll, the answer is 0.53 nm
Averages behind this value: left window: 23.9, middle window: 21.1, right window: 26.2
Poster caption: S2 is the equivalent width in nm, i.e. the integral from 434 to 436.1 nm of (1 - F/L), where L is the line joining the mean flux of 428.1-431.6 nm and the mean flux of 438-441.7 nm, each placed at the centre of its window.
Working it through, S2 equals -0.22 nm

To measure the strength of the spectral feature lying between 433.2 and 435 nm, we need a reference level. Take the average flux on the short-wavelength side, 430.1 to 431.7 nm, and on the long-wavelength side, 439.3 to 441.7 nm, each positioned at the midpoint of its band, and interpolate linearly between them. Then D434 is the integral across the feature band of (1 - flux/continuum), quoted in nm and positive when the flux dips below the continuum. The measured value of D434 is -0.25 nm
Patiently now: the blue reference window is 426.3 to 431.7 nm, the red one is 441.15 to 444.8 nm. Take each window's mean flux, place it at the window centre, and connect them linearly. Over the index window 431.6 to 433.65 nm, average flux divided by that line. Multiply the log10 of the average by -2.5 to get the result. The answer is -0.12 mag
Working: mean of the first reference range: 22.4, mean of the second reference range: 28.4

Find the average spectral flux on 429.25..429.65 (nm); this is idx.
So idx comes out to 23.6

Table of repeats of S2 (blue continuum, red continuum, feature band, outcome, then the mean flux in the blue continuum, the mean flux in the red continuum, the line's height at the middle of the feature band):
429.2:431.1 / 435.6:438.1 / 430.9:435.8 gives -0.42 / 19.2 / 27.7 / 23.3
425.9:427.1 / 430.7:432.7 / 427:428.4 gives 0.04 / 24.8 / 23.1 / 24.4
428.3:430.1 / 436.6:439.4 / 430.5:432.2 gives 0.01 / 22.1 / 26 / 23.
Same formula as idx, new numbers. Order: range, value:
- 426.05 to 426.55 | 25.5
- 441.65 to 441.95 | 28.2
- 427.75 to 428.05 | 26.1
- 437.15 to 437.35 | 27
